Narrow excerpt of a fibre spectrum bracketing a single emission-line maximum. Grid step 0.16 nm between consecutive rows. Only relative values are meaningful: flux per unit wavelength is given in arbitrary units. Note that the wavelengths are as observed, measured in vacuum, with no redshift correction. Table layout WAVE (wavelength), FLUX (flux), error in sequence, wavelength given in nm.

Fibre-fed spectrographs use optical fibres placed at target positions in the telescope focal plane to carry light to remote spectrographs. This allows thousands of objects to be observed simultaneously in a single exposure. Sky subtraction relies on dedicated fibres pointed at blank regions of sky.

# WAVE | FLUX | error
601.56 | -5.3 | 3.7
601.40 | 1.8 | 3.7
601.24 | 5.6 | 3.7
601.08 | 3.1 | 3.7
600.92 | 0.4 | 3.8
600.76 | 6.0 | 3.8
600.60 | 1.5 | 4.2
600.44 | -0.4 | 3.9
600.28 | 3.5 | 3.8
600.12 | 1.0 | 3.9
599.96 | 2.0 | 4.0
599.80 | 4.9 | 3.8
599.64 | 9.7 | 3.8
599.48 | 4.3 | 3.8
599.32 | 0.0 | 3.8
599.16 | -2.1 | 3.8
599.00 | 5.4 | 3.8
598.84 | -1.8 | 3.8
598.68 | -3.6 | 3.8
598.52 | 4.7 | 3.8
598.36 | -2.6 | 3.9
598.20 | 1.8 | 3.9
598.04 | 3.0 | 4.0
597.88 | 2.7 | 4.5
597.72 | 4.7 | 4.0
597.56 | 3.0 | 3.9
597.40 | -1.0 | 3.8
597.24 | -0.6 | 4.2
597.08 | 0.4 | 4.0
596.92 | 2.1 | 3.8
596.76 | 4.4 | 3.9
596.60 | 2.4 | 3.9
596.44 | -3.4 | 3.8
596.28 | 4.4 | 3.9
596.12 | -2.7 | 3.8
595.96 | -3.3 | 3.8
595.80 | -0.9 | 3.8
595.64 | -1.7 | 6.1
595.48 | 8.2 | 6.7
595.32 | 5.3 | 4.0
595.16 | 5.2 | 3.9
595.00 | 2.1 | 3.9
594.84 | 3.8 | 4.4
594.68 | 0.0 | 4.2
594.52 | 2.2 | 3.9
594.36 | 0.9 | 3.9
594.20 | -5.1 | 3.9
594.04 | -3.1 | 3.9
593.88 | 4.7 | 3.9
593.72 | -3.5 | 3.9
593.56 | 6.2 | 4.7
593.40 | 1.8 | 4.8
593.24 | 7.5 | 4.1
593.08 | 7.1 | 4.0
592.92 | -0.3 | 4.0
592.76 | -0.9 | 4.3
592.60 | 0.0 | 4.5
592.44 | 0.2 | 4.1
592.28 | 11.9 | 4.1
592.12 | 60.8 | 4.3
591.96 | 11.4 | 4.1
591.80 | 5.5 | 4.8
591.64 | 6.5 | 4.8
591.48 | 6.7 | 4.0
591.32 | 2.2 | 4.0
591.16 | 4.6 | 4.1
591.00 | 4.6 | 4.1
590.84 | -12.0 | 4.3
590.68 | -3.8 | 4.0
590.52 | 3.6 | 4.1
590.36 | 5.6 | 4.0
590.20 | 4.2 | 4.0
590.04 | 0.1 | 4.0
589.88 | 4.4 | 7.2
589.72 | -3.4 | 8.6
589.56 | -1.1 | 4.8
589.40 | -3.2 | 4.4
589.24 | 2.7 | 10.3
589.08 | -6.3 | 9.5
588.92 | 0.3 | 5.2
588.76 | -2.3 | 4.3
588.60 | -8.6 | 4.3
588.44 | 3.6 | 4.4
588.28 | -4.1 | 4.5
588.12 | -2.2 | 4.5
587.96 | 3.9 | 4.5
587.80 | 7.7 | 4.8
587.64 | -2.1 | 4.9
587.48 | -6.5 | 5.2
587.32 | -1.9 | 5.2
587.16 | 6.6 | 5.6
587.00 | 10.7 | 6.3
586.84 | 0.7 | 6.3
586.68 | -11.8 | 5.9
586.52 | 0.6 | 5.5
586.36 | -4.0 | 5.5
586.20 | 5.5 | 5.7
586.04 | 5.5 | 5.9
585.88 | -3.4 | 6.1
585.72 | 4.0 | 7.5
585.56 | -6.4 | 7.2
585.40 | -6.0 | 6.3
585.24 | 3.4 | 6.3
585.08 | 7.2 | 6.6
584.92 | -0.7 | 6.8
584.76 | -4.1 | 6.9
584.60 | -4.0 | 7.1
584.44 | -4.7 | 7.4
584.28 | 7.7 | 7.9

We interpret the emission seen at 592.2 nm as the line H-beta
